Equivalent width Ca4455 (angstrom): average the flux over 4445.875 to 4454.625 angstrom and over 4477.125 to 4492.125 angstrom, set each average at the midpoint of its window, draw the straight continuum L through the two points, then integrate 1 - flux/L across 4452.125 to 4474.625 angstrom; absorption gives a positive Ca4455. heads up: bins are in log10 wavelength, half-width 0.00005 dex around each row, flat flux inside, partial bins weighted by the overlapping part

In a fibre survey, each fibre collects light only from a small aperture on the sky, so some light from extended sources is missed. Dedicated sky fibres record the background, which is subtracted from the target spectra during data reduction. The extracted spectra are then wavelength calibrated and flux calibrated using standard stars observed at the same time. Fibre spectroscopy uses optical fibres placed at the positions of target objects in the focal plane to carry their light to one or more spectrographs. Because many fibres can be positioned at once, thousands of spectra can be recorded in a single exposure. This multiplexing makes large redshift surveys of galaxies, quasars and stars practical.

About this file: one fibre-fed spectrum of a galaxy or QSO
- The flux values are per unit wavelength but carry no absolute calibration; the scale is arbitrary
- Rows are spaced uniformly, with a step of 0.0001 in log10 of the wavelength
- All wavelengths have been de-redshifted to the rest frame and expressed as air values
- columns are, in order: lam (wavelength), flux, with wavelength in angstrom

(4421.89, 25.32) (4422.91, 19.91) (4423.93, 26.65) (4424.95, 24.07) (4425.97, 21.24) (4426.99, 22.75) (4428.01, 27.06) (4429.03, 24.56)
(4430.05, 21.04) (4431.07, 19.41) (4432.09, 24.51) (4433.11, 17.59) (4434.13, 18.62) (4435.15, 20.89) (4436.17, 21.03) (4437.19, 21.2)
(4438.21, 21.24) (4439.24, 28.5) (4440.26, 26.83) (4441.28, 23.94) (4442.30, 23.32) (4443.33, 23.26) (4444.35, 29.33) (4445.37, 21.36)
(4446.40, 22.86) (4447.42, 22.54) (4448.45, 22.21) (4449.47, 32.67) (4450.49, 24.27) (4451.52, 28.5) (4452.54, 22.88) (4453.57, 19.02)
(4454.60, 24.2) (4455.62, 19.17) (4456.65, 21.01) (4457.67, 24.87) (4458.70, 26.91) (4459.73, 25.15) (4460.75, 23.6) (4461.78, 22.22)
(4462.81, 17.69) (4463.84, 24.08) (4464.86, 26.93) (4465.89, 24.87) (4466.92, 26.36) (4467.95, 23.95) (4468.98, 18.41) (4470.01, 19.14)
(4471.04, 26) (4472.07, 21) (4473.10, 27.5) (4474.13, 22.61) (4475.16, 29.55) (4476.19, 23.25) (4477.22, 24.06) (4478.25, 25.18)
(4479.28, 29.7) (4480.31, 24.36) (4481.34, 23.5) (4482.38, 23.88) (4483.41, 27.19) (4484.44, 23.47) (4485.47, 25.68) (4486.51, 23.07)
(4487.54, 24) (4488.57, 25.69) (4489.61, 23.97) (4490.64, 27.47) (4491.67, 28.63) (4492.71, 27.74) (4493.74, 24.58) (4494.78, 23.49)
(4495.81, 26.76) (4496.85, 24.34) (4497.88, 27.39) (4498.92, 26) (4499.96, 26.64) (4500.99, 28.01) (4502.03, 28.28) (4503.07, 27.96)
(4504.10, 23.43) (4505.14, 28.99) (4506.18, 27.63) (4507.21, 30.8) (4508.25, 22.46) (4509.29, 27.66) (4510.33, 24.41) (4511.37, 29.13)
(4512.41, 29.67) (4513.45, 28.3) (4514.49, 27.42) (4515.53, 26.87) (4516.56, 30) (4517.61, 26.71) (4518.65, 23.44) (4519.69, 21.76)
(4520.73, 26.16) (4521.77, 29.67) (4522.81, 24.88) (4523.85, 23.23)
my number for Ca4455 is 1.5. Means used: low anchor 24.3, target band 23.1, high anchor 25.4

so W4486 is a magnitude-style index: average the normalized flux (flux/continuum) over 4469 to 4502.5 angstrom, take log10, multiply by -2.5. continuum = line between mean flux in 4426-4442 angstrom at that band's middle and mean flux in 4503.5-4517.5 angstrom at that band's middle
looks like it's 0.03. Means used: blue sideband 22.6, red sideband 27.4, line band 25.3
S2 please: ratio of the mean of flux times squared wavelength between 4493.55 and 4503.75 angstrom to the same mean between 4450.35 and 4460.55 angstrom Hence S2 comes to 1.14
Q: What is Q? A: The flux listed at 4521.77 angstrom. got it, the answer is 29.67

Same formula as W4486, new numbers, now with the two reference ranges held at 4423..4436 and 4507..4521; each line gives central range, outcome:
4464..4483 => 0.00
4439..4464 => -0.03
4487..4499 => -0.01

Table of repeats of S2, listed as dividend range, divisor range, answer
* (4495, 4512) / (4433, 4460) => 1.17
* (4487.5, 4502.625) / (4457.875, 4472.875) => 1.14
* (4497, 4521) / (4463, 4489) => 1.12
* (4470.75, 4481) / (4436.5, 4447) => 1.06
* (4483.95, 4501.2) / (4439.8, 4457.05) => 1.09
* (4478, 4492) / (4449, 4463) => 1.08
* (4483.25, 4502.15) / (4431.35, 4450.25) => 1.13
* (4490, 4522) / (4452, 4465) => 1.20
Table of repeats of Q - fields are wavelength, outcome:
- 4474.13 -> 22.61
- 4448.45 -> 22.21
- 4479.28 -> 29.7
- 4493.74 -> 24.58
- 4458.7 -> 26.91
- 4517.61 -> 26.71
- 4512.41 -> 29.67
